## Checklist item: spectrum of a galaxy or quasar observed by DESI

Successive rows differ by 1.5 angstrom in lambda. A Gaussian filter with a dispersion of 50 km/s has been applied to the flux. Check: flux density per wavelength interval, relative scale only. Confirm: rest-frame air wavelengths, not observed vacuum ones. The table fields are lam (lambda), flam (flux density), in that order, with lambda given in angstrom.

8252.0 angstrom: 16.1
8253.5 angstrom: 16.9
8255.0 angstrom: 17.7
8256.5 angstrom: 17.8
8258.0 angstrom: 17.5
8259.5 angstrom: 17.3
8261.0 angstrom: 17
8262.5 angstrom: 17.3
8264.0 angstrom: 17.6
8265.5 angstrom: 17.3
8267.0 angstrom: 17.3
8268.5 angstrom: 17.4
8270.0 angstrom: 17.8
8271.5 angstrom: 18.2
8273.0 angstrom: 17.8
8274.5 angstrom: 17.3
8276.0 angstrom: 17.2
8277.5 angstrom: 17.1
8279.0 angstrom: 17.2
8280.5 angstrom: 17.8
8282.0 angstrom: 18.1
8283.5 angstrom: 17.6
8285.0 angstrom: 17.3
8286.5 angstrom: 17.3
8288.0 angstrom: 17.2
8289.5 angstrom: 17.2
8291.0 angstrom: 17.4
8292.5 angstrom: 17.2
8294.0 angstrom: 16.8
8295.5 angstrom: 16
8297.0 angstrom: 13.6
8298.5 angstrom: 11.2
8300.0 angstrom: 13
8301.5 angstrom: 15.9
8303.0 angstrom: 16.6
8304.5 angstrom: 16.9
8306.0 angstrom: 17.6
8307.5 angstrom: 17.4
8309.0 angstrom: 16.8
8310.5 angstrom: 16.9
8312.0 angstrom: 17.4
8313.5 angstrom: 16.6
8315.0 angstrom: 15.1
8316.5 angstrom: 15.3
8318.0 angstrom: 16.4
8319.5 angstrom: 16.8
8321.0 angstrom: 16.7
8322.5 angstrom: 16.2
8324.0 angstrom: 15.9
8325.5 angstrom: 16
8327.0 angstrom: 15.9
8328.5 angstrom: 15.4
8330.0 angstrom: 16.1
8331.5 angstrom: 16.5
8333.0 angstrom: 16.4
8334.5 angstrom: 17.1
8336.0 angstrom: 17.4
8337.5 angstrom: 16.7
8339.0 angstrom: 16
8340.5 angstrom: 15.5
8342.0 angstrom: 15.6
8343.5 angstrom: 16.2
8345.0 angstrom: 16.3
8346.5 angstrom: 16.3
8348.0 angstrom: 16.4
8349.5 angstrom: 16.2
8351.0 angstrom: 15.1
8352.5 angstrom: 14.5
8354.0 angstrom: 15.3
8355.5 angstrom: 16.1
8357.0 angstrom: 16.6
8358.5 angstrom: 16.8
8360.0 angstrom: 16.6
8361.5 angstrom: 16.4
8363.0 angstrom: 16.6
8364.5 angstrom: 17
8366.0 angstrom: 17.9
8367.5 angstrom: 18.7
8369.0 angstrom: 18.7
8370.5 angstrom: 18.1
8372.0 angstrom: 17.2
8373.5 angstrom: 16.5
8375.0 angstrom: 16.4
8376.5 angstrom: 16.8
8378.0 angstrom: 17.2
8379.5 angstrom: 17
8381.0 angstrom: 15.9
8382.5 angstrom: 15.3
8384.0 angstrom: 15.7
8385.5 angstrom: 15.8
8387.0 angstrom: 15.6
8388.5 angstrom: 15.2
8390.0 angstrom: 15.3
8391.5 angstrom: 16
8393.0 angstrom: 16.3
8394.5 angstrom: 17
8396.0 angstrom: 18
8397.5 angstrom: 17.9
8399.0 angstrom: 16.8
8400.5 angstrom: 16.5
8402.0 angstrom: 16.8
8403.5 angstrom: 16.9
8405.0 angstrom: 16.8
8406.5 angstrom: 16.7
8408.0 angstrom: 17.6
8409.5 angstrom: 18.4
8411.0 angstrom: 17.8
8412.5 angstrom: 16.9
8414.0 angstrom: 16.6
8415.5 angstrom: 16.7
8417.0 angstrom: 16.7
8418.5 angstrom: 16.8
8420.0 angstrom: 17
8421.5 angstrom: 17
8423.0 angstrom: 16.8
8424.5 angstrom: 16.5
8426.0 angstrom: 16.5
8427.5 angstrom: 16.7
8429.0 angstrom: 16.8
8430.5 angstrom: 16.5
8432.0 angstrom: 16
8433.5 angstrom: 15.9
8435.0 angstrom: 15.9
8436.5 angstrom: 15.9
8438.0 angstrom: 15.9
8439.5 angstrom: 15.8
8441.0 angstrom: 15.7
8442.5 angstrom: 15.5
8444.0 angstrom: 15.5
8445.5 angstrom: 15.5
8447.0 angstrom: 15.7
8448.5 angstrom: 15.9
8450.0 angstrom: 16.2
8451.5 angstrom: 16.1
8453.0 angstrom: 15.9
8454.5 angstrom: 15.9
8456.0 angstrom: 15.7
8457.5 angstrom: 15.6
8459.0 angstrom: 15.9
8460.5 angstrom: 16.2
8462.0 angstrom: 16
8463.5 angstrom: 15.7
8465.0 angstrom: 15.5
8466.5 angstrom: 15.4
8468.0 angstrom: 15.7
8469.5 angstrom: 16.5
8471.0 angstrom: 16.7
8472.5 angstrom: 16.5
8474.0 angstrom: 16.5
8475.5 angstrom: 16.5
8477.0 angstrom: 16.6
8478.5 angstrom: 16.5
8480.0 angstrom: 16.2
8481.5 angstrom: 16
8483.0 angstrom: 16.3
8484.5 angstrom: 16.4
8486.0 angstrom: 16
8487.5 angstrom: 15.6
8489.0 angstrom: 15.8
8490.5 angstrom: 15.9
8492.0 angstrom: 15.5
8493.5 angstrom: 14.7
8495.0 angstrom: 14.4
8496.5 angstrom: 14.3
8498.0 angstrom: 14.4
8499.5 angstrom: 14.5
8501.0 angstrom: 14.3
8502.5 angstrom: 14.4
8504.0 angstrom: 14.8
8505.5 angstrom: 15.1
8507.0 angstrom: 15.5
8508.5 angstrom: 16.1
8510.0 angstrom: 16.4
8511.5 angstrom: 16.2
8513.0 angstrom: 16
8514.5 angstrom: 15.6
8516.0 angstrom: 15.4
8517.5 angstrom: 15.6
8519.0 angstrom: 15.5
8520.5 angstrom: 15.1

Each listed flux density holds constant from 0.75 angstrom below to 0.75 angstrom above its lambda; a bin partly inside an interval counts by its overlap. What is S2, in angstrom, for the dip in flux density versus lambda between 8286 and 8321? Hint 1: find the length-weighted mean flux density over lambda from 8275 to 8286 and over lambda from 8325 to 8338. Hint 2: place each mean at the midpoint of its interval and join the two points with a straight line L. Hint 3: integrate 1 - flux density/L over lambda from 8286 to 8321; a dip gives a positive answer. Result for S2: 1.6 angstrom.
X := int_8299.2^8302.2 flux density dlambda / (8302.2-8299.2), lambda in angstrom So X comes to 14.4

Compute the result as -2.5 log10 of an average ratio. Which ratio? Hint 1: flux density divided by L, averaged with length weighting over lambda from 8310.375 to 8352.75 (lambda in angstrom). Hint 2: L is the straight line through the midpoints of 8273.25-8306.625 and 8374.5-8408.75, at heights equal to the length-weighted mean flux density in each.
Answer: 0.02 mag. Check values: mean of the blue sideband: 16.5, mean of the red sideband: 16.5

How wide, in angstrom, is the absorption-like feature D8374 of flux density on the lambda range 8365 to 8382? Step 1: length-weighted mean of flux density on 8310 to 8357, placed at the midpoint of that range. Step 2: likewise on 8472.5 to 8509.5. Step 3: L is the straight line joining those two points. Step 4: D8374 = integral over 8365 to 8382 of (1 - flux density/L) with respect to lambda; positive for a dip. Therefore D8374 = -1.4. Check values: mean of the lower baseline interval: 16.1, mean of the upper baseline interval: 15.5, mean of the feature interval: 17.3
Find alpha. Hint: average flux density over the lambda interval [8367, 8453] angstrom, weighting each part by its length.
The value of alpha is 16.5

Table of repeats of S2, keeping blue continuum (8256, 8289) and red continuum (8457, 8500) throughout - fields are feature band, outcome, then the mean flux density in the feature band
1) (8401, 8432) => -1.14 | 16.9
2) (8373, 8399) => 0.29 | 16.4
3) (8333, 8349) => 0.53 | 16.4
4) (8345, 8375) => 0.16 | 16.7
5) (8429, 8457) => 0.35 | 15.9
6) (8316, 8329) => 0.74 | 16.1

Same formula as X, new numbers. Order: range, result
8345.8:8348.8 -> 16.3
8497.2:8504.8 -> 14.5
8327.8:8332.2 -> 16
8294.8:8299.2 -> 13.6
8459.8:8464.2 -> 16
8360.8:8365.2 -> 16.7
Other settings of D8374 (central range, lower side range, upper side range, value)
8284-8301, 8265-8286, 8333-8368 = 1.4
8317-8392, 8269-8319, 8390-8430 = 1.9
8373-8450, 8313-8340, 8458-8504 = -2.5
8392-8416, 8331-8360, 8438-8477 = -1.6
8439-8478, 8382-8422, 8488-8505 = -1.0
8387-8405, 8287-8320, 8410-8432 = 0.1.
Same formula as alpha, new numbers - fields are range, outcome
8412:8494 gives 16.1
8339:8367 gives 16.2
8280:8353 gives 16.3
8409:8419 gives 17.1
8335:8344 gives 16.3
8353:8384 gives 16.8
